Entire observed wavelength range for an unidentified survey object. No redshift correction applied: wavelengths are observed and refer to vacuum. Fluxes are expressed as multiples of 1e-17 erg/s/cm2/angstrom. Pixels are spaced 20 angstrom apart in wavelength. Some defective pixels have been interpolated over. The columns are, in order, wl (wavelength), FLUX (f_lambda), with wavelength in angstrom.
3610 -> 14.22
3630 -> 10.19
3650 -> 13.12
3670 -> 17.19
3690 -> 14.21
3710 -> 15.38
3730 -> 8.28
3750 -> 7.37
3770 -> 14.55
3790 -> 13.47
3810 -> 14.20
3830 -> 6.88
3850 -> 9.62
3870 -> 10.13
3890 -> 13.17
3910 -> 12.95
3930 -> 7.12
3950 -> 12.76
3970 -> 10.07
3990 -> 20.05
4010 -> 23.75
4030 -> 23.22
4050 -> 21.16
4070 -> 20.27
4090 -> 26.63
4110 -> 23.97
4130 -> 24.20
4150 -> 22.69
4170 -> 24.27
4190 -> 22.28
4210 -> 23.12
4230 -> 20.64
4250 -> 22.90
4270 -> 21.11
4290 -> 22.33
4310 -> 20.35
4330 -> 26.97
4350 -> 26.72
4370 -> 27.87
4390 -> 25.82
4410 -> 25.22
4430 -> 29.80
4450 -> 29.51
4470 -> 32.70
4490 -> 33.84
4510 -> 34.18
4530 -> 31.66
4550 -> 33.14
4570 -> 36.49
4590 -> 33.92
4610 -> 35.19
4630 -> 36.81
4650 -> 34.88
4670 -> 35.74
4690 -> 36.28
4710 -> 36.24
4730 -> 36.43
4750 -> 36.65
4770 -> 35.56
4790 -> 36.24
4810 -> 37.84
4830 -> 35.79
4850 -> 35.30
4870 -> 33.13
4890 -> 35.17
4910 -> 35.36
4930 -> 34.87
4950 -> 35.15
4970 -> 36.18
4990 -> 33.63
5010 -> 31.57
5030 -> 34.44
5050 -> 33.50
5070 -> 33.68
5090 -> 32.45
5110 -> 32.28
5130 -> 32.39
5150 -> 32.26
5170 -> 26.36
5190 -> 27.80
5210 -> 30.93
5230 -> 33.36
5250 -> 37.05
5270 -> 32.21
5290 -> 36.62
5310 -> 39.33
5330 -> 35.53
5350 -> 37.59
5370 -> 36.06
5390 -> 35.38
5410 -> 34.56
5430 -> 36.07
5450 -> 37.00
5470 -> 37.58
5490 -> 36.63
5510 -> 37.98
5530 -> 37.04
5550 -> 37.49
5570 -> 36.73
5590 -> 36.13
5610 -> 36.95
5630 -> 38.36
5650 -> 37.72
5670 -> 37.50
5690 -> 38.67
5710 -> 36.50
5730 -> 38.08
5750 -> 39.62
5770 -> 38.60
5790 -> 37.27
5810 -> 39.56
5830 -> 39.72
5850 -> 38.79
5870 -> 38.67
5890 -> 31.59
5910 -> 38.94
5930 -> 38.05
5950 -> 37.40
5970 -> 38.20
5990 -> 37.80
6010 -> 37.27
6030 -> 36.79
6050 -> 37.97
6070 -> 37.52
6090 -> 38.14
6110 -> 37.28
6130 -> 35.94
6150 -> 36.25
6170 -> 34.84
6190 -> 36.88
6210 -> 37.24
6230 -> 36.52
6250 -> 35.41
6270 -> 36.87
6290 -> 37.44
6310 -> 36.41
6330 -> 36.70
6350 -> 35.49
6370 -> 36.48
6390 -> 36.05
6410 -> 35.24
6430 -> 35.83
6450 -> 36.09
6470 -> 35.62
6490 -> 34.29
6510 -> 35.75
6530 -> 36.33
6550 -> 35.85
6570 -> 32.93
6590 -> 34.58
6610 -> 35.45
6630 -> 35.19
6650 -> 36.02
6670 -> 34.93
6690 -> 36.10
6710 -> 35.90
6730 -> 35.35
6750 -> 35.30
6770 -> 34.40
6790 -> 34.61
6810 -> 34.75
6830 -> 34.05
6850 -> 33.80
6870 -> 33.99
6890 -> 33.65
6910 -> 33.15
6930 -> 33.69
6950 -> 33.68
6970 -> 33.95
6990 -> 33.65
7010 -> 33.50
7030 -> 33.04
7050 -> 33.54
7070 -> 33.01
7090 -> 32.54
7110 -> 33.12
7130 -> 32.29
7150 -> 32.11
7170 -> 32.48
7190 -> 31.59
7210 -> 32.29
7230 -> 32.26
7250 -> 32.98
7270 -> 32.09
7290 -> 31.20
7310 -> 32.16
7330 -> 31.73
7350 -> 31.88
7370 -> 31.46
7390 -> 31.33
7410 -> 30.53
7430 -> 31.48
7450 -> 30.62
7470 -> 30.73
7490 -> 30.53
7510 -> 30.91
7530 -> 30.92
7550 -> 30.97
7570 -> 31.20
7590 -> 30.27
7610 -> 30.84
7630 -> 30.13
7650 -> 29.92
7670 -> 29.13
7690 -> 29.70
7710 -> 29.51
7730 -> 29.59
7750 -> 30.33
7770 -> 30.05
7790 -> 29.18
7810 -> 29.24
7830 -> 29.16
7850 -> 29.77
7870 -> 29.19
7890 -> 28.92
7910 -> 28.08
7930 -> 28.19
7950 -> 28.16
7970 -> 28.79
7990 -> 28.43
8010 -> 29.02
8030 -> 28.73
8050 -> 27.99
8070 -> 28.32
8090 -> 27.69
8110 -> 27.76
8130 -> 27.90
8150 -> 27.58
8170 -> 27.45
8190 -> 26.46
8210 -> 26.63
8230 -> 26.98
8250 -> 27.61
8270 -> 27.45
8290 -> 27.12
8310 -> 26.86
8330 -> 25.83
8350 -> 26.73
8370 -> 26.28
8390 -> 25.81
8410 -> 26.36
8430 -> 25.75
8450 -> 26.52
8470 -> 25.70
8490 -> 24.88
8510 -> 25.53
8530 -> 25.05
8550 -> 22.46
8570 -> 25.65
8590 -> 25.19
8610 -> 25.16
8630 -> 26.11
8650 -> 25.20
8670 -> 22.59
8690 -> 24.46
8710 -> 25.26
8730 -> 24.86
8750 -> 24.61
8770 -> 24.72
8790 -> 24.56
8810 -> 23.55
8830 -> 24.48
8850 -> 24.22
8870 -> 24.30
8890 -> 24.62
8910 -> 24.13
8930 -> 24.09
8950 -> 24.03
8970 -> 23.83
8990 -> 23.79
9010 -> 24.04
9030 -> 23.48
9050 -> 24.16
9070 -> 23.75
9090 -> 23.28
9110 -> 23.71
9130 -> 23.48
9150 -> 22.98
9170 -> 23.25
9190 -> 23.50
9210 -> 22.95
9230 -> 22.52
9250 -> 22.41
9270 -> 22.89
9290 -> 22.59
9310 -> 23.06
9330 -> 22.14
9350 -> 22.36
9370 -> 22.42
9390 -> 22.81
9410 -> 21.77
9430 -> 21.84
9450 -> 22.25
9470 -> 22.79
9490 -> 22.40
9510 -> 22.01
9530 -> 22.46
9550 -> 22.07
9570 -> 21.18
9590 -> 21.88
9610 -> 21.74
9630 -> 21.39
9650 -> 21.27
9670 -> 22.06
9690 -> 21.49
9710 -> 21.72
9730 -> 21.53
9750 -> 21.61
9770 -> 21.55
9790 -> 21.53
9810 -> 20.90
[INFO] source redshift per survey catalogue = 0.000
